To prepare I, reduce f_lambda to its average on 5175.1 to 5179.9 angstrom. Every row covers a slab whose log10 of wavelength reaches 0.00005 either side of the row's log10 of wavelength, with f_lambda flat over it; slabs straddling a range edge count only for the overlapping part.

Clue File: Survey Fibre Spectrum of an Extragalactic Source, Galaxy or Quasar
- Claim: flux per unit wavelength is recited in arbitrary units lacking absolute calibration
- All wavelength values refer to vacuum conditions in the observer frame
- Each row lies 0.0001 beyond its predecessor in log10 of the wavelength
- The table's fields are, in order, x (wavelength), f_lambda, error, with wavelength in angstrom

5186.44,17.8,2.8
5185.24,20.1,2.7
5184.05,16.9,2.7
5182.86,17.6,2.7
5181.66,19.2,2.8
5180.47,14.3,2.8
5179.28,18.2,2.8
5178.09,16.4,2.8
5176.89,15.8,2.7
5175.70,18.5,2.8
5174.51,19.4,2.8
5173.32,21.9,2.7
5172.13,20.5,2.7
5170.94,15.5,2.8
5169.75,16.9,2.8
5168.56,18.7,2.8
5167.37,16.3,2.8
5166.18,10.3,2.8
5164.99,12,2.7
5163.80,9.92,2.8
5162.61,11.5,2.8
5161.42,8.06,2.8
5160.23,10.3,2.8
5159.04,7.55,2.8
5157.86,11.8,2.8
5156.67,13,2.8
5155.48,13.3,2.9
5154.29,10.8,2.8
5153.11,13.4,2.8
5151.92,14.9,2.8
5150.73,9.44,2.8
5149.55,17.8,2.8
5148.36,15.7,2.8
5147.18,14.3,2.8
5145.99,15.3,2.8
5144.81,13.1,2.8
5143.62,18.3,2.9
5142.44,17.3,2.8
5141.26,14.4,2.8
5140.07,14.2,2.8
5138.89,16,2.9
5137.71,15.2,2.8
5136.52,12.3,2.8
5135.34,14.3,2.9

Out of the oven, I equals 17.2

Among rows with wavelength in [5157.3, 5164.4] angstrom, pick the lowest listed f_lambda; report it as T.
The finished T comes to 7.55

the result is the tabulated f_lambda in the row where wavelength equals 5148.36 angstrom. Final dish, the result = 15.7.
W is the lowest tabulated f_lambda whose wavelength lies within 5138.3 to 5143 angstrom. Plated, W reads 14.2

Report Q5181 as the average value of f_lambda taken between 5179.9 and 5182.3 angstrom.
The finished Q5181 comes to 16.8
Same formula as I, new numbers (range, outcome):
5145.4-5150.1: 15.7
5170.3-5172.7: 18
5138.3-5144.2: 16.1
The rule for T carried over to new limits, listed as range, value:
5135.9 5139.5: 12.3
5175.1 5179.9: 15.8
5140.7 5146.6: 13.1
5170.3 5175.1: 15.5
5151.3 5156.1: 10.8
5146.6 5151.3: 9.44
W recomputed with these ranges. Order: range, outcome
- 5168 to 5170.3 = 16.9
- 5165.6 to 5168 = 10.3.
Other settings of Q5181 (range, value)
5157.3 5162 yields 9.42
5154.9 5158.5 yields 12.6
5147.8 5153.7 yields 14.2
